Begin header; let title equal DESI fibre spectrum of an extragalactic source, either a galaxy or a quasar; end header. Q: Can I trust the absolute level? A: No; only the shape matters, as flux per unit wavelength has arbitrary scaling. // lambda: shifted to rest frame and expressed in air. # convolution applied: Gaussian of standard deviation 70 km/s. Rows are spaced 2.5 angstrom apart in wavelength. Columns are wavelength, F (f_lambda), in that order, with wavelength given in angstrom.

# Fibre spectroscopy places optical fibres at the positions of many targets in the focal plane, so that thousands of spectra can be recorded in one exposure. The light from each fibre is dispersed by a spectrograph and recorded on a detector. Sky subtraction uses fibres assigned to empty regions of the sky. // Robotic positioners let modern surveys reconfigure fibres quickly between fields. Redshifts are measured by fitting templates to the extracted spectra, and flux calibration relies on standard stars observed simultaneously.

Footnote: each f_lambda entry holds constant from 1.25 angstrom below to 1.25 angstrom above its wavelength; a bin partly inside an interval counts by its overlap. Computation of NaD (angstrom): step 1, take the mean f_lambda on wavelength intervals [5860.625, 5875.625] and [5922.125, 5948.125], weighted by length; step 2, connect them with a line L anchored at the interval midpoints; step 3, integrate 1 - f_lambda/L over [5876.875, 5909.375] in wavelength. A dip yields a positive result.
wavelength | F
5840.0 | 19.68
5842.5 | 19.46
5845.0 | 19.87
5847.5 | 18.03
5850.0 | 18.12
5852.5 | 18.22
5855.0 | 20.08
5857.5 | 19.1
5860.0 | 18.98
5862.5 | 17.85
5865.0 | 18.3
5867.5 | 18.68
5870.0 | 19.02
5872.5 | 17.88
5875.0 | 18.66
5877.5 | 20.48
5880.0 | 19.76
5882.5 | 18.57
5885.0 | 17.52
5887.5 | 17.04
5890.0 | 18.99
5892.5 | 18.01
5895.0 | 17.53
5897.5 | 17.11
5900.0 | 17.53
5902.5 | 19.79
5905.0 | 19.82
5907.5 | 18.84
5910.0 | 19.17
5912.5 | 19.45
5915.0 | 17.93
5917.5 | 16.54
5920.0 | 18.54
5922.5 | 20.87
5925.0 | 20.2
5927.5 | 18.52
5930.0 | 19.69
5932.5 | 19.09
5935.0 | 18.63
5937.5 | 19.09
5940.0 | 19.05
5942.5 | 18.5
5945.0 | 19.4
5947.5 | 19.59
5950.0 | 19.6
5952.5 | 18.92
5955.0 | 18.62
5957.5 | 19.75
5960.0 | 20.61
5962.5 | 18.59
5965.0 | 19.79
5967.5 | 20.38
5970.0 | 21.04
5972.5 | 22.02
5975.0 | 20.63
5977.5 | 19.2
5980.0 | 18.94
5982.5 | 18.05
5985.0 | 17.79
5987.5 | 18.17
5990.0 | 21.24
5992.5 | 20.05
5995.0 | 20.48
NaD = 0.4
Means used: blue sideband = 18.4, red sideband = 19.3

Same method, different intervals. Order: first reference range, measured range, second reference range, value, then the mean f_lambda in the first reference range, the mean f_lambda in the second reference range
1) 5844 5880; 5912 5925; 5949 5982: 0.4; 18.8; 19.8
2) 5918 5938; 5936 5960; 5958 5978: 0.6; 19.2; 20.3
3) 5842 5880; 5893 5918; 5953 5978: 1.2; 18.9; 20.1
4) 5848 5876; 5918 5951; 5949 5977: 0.6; 18.6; 20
